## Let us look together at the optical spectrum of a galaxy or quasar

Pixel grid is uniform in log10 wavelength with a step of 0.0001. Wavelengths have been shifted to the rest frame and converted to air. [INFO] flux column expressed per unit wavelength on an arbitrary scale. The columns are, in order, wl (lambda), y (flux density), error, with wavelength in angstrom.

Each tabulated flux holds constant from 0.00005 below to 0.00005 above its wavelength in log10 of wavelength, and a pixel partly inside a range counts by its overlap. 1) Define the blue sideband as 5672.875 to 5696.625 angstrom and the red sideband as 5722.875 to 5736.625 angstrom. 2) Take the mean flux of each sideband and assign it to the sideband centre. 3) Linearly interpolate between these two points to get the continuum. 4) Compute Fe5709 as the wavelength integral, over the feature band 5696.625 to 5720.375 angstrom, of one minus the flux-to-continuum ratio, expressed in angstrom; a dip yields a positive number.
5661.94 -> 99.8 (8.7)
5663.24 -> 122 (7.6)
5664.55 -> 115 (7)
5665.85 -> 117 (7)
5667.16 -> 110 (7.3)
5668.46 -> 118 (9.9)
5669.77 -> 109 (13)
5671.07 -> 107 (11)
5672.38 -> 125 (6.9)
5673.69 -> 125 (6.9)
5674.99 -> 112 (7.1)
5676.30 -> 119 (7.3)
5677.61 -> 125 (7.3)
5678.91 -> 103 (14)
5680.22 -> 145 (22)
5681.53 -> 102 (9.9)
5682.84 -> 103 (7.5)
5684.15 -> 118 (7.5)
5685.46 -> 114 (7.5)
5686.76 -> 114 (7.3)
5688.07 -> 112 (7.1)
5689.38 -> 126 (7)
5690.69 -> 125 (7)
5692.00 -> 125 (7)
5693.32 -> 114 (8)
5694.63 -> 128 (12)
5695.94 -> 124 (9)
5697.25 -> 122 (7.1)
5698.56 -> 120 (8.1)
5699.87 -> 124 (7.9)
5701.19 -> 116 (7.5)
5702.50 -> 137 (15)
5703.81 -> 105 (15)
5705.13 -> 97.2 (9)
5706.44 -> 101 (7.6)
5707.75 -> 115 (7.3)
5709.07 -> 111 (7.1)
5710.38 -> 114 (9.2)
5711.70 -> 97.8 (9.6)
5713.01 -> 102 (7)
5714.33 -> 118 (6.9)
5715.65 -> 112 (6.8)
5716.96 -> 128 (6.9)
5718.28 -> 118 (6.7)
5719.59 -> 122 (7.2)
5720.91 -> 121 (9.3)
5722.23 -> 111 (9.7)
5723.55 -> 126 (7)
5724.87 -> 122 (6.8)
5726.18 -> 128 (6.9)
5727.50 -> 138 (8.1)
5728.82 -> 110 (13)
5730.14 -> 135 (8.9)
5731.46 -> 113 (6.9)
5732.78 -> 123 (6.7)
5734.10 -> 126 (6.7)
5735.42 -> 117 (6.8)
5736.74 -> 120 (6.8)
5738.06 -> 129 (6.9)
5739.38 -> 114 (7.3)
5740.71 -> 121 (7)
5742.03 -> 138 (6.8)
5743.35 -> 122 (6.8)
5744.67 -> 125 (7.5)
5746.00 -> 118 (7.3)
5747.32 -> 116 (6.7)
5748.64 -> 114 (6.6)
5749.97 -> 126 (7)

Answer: 1.3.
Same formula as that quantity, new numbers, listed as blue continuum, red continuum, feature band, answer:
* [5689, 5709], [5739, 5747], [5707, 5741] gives 0.6 angstrom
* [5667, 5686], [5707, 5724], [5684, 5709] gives -0.5 angstrom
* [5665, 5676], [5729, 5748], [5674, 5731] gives 0.5 angstrom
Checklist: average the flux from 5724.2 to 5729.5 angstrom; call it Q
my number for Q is 125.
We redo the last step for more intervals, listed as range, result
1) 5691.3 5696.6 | 123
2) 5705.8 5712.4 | 108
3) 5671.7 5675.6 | 121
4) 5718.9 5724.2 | 120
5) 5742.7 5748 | 120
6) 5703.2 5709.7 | 106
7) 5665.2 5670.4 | 113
